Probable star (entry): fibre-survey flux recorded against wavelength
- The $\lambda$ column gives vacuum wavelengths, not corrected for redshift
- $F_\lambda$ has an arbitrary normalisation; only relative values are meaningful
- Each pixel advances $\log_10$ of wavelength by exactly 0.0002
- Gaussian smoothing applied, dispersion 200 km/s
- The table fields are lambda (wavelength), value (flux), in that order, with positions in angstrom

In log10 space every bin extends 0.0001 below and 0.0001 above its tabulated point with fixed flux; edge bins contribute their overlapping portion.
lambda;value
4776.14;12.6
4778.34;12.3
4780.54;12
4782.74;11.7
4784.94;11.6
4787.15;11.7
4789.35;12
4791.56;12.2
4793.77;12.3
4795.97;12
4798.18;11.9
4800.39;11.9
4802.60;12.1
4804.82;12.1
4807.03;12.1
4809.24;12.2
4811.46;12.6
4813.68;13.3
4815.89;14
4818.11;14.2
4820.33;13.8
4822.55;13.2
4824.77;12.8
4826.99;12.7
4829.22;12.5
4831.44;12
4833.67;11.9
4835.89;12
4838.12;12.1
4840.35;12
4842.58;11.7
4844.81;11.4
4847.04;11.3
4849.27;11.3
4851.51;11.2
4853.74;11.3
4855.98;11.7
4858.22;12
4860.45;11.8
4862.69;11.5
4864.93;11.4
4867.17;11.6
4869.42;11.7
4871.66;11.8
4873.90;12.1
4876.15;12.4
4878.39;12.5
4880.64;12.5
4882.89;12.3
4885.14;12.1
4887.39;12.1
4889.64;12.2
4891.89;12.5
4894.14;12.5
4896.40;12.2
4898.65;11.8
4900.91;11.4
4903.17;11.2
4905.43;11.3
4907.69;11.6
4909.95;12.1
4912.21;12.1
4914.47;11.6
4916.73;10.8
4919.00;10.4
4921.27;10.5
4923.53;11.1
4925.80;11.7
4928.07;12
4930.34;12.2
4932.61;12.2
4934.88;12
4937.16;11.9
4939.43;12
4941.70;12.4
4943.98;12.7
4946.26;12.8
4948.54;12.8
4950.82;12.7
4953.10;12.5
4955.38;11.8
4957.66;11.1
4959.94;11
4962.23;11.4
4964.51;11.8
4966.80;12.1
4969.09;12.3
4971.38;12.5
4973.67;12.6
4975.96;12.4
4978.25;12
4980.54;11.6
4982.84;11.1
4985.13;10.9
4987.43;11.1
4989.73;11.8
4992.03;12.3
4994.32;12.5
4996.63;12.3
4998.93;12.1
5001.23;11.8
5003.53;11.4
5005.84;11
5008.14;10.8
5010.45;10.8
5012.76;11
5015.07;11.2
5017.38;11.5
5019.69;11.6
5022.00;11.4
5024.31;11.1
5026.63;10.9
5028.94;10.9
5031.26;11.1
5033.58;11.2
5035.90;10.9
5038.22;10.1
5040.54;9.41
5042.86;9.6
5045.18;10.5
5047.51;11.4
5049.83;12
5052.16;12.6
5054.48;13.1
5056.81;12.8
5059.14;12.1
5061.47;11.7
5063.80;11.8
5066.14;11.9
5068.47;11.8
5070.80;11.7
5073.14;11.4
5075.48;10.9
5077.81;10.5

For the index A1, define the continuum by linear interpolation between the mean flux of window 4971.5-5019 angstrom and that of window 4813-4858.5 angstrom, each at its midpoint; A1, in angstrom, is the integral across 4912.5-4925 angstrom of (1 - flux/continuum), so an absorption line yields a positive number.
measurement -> 1.0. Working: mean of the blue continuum 12.3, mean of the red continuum 11.6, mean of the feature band 11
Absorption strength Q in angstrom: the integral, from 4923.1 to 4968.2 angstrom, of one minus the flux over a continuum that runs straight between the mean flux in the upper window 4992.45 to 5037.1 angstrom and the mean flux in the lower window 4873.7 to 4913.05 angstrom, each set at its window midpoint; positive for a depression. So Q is -1.1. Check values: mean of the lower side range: 12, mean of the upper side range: 11.4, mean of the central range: 12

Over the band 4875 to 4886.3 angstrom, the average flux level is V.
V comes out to 12.4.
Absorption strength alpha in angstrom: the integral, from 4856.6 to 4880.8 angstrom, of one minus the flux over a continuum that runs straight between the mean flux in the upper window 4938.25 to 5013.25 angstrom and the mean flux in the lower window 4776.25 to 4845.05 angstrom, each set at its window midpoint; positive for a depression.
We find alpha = 0.54 angstrom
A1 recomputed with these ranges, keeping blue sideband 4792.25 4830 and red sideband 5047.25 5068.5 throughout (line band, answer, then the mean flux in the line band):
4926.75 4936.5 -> 0.3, 12.1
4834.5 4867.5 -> 2.6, 11.6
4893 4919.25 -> 1.8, 11.6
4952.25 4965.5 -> 0.9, 11.6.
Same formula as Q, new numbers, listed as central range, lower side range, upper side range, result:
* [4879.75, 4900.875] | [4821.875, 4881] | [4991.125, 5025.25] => -0.67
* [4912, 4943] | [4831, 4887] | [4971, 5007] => 0.52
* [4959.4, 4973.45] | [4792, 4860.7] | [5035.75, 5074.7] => -0.20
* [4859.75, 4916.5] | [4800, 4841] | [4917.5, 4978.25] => 1.63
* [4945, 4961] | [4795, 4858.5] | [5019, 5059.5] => -0.63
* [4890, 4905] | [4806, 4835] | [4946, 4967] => 0.53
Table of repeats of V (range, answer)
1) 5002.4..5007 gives 11.2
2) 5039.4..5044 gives 9.51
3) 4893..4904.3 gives 11.8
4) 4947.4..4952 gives 12.7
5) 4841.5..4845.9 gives 11.6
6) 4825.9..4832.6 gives 12.4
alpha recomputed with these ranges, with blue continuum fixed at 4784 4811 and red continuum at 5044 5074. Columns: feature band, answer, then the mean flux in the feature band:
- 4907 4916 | 0.12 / 11.8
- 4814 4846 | -1.59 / 12.6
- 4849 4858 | 0.42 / 11.4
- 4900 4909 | 0.44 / 11.4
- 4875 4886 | -0.35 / 12.4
